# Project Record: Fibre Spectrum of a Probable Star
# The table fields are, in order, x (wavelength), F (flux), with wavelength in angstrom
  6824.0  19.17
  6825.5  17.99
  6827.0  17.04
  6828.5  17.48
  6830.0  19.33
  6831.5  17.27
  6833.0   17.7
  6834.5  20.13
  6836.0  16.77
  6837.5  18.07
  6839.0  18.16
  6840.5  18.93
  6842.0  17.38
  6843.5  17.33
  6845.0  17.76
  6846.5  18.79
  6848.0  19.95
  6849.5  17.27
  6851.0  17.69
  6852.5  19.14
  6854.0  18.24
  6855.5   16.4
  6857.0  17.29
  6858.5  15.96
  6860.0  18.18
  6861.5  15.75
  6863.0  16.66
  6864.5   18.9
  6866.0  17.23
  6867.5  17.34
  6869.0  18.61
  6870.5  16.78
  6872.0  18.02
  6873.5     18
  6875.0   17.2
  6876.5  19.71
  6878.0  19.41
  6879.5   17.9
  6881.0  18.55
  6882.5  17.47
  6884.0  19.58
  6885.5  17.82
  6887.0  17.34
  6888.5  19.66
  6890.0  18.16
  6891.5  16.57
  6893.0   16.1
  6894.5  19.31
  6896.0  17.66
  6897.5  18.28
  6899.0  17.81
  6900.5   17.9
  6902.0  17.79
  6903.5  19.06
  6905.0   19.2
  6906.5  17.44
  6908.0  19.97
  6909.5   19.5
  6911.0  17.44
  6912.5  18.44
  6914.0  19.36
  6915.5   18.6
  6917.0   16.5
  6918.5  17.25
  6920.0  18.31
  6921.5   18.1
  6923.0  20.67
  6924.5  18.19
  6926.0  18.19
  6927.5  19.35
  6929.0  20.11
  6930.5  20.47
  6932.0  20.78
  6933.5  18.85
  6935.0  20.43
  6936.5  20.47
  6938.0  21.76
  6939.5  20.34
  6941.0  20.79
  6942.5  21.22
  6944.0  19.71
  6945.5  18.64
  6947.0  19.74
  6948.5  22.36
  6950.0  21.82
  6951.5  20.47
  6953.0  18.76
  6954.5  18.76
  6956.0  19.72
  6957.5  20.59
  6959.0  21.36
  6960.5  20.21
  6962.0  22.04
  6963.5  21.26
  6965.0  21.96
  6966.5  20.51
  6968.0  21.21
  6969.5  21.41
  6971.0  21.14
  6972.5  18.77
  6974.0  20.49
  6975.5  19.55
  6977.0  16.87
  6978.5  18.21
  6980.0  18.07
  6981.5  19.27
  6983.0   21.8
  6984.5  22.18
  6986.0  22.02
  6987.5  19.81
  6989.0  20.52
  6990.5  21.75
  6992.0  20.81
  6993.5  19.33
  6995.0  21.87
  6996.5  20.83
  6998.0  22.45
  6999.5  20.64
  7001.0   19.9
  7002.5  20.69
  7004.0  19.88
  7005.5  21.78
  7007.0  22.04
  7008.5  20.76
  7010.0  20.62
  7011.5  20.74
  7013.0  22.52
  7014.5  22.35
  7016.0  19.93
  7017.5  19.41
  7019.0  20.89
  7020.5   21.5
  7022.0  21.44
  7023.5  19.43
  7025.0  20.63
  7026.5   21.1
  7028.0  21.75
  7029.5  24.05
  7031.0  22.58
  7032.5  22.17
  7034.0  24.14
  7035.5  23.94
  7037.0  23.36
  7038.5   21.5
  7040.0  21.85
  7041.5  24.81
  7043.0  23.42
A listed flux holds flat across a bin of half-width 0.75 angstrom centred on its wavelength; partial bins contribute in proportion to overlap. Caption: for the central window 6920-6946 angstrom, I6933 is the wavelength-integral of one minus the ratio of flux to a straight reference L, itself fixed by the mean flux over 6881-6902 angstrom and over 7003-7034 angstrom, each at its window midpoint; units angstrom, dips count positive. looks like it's -1.0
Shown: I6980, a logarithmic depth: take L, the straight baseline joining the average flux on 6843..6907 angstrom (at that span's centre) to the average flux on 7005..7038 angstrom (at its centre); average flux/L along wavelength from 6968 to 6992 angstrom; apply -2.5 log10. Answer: 0.02 mag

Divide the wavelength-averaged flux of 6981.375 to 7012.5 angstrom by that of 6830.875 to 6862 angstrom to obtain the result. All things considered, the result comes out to 1.2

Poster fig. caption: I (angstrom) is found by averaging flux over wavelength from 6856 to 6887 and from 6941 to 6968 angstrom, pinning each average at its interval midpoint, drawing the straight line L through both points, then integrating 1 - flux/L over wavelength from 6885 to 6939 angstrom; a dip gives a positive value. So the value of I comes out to 1.3 angstrom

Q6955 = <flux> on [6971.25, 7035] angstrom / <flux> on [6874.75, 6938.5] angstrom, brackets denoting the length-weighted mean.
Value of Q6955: 1.1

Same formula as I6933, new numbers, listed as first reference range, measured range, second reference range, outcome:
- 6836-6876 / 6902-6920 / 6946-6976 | 0.8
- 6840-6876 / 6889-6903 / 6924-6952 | 0.8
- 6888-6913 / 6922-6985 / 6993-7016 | -1.6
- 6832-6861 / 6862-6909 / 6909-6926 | 0.2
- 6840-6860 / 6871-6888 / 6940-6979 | 0.2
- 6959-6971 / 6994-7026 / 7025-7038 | 1.9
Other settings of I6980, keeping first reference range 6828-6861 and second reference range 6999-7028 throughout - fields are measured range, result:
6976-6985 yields 0.054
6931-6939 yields -0.051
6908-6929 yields 0.038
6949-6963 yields -0.031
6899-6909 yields 0.026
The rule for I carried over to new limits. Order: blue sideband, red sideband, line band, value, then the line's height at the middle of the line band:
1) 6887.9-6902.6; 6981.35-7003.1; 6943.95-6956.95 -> -0.2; 19.7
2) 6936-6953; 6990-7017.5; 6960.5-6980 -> 0.5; 20.8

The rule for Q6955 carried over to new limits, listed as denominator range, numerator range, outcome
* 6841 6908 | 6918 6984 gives 1.12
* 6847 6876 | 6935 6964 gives 1.16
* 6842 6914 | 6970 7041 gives 1.17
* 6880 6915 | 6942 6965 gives 1.12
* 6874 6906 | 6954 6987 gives 1.12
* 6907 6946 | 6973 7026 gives 1.06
